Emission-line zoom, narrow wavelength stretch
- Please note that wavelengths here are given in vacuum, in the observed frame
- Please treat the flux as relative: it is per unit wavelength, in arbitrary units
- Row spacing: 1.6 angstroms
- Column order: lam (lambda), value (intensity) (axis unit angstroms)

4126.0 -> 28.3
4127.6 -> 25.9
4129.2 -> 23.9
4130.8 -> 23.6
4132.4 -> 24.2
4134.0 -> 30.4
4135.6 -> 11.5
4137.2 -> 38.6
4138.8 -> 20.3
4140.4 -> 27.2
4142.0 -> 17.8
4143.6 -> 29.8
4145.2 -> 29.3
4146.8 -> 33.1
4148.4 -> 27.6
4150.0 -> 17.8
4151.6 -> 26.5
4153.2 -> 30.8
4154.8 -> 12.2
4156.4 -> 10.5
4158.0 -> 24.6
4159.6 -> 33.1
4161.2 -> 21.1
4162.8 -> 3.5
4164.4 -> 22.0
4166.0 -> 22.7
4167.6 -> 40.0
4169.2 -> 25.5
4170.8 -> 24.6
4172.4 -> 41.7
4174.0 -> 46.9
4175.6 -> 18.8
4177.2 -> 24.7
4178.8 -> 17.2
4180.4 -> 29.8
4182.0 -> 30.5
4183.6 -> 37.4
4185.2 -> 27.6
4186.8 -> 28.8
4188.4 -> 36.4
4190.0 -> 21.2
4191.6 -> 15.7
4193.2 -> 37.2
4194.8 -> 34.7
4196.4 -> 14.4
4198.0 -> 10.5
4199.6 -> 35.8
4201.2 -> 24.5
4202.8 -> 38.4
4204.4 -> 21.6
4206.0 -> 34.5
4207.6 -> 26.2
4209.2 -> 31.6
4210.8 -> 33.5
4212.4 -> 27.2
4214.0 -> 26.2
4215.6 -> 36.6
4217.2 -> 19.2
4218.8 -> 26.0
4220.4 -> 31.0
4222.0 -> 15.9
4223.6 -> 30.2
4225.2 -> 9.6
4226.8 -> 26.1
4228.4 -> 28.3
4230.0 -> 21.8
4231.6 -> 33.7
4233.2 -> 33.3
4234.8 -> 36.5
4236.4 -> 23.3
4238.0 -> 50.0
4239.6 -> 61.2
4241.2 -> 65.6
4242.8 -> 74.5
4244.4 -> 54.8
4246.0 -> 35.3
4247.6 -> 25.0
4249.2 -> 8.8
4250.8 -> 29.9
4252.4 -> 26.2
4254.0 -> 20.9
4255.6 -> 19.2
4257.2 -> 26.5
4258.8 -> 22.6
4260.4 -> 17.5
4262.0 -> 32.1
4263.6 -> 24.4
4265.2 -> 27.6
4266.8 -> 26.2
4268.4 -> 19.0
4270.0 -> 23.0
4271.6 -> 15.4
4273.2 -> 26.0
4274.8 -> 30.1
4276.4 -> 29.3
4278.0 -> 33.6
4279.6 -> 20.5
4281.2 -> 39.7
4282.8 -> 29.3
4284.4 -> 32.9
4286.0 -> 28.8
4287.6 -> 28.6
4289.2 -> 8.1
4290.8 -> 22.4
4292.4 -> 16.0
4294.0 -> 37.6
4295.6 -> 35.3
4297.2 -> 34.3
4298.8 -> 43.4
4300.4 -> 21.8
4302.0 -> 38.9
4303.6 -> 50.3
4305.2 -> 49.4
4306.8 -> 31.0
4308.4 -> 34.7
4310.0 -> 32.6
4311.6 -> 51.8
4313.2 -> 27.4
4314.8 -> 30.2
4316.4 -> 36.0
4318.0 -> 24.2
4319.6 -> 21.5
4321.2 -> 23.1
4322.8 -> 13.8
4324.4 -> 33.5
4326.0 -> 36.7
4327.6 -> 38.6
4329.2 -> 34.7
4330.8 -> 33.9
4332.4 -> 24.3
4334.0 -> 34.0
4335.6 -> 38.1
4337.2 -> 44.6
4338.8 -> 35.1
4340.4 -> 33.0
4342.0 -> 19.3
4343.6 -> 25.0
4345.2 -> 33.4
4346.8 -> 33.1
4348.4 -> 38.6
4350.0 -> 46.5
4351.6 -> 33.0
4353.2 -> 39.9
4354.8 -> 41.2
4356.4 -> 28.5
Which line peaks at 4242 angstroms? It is [O II]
